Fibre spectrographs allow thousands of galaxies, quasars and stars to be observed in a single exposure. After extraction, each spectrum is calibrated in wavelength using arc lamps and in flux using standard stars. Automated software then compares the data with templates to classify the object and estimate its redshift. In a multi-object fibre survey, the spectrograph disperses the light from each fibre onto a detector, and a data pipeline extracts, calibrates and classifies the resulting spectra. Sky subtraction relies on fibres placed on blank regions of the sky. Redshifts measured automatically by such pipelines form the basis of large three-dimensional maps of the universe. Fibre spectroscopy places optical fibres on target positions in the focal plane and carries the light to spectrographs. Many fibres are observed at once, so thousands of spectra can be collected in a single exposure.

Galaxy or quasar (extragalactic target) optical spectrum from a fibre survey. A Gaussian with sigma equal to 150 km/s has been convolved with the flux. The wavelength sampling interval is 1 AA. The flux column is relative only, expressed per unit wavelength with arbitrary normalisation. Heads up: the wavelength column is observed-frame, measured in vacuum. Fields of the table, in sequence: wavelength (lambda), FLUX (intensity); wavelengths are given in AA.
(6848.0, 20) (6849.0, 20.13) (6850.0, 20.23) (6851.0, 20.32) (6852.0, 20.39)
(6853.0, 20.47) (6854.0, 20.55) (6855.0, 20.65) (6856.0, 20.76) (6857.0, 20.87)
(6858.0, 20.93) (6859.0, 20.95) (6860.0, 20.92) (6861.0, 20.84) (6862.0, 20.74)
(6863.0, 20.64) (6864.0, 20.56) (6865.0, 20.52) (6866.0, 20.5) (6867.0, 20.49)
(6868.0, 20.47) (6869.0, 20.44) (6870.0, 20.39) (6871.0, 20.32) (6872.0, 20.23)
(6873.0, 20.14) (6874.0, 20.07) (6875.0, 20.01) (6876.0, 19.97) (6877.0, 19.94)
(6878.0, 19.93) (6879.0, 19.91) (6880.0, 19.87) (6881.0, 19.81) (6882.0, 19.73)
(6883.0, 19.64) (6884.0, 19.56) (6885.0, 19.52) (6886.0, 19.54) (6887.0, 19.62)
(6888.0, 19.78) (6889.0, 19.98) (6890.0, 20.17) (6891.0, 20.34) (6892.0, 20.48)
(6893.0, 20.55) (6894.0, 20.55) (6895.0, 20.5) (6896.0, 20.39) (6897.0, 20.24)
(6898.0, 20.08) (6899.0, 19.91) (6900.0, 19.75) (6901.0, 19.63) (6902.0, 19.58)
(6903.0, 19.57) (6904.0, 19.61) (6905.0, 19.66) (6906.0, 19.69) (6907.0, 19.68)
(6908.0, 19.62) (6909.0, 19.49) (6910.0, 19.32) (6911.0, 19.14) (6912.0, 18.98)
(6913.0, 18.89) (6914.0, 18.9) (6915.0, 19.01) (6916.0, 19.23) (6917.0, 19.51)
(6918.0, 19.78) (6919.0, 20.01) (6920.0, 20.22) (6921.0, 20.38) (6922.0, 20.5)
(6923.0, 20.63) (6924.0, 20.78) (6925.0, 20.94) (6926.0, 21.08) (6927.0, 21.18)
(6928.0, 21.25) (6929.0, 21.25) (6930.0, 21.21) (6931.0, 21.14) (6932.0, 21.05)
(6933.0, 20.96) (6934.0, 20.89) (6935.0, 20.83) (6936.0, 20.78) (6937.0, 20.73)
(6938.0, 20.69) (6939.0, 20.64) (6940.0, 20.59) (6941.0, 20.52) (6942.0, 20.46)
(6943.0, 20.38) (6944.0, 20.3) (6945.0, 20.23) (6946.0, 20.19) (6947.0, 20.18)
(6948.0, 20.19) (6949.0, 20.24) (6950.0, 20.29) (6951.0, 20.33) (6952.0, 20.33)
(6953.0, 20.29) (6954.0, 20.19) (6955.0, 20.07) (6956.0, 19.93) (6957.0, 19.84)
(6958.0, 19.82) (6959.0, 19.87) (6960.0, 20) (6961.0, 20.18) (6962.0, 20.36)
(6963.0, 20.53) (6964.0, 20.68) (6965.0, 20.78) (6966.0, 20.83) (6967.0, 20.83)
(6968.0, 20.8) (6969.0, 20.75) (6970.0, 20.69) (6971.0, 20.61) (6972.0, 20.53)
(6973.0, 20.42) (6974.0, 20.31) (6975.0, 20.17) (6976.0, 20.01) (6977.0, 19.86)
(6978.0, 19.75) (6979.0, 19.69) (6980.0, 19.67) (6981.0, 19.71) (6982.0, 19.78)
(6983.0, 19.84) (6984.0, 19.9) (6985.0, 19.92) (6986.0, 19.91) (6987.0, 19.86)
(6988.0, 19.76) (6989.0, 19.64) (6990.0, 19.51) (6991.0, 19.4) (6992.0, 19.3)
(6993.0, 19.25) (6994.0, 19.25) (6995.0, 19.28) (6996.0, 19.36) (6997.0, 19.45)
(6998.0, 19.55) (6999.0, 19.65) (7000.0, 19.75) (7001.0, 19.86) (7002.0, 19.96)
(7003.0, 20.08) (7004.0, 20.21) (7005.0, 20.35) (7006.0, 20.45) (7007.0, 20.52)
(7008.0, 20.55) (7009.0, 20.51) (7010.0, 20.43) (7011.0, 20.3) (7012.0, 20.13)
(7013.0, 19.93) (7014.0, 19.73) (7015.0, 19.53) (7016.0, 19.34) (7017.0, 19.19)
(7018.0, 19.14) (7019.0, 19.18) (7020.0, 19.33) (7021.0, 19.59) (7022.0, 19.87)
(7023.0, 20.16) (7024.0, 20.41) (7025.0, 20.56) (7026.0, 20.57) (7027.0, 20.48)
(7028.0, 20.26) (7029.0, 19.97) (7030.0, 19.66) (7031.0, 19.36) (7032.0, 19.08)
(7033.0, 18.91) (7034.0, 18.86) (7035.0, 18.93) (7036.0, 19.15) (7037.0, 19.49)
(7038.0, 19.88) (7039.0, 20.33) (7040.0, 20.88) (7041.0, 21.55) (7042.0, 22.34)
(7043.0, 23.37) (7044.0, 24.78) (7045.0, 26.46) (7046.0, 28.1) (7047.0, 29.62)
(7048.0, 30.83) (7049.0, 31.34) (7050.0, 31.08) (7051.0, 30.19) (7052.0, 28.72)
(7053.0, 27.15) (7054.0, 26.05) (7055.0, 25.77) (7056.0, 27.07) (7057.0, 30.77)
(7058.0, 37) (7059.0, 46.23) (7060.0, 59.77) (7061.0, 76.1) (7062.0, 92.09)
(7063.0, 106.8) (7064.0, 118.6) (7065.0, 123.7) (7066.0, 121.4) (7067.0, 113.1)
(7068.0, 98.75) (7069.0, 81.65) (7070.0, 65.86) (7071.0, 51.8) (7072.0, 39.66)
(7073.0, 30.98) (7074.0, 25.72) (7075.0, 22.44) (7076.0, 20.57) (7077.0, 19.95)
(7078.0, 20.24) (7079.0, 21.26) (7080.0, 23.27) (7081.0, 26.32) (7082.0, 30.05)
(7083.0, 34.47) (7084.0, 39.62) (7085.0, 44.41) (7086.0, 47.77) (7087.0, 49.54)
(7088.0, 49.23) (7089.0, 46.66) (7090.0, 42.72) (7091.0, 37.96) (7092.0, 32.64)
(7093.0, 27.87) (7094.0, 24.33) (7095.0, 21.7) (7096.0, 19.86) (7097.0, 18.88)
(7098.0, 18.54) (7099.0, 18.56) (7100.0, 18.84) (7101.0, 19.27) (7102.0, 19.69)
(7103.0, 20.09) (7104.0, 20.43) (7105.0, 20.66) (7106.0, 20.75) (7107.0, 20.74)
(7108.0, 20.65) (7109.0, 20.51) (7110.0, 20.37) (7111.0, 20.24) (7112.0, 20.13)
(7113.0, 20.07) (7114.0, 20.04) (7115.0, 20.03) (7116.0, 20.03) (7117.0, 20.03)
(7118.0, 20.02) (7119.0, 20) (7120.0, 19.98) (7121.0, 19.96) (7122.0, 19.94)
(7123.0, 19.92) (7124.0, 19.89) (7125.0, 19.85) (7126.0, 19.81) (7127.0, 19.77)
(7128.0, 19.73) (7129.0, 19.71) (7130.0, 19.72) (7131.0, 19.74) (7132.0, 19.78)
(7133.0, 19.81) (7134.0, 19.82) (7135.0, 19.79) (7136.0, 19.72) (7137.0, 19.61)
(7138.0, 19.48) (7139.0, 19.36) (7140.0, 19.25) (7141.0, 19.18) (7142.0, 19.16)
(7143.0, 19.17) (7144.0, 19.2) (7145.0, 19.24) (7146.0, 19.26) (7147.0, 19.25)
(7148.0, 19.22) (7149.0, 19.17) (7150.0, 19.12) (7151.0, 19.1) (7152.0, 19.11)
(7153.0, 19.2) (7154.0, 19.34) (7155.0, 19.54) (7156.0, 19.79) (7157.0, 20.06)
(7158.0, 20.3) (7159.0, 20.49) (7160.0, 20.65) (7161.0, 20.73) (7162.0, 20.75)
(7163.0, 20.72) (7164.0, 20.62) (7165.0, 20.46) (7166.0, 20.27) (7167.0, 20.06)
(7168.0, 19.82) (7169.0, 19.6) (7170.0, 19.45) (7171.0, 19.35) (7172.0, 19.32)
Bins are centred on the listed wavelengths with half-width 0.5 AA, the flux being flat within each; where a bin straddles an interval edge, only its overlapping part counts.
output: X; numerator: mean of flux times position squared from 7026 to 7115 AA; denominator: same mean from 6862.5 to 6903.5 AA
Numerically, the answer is 1.84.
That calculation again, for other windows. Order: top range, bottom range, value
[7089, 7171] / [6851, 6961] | 1.10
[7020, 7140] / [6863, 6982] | 1.61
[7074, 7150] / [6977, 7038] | 1.21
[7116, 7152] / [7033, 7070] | 0.43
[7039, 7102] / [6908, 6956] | 2.11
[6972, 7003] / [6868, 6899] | 1.01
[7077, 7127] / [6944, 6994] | 1.30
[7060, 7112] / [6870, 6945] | 2.19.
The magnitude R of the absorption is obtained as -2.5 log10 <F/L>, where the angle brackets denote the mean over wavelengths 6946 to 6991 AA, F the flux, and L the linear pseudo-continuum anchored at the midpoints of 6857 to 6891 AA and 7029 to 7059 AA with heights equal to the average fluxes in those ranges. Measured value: 0.137 mag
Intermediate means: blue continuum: 20.2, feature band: 20.1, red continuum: 25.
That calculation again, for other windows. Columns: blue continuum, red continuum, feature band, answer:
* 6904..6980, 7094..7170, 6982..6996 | 0.03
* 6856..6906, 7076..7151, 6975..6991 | 0.09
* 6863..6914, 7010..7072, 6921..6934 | 0.16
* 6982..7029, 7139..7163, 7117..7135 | -0.01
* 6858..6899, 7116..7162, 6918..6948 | -0.03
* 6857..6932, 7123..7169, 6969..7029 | 0.00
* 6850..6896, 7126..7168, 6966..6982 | -0.01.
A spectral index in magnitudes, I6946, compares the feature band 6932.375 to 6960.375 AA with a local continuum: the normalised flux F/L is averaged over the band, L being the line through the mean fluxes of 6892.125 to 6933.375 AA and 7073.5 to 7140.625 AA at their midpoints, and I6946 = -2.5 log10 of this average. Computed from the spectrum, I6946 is 0.02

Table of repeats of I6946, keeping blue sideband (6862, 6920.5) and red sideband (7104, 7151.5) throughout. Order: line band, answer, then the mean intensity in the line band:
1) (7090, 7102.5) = -0.21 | 24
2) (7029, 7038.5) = 0.03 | 19.3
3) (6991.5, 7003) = 0.02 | 19.5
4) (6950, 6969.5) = -0.03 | 20.3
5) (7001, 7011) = -0.03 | 20.3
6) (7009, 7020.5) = 0.01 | 19.7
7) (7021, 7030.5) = -0.02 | 20.2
